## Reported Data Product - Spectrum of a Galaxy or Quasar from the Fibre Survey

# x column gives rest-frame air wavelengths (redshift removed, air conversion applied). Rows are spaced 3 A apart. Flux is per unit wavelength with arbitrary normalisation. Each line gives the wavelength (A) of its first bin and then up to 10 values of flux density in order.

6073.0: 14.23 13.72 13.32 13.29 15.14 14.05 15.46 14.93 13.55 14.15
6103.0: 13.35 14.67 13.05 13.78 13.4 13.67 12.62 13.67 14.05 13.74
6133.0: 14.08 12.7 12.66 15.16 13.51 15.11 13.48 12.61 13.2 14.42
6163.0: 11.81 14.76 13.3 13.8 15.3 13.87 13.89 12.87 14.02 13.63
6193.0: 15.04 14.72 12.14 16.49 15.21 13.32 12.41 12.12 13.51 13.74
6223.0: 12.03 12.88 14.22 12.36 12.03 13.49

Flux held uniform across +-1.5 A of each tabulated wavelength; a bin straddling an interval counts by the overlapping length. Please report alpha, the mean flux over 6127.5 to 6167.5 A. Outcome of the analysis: 13.6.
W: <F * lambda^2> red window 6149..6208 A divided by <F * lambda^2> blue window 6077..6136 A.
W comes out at 1.0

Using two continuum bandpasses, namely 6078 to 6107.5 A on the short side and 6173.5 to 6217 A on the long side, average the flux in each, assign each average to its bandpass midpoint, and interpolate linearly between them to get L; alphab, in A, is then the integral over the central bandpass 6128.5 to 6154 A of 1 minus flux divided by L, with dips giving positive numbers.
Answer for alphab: 0.6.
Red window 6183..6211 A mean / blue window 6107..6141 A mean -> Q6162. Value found 1.05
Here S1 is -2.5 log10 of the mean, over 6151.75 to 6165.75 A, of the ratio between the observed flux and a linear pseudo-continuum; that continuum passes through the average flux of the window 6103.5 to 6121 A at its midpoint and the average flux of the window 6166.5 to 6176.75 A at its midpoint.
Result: 0.07 mag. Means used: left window 13.6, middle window 13.2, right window 14.2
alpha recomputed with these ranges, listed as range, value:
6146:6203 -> 13.9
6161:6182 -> 13.8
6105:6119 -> 13.7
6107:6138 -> 13.5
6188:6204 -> 14.4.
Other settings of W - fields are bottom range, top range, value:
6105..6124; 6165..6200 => 1.06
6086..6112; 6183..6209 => 1.04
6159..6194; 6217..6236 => 0.95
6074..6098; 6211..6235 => 0.95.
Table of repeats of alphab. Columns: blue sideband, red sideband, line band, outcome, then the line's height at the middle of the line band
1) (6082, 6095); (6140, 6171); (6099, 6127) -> 1.4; 14.3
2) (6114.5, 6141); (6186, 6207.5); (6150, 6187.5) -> 1.0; 14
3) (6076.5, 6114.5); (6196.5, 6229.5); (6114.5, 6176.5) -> 0.6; 13.8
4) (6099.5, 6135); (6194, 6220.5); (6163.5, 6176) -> -0.3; 13.7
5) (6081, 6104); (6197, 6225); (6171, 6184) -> -0.4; 13.7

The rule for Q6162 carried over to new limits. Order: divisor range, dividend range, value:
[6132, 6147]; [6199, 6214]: 1.02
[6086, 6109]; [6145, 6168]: 0.96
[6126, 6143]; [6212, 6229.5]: 0.95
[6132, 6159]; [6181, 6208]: 1.04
